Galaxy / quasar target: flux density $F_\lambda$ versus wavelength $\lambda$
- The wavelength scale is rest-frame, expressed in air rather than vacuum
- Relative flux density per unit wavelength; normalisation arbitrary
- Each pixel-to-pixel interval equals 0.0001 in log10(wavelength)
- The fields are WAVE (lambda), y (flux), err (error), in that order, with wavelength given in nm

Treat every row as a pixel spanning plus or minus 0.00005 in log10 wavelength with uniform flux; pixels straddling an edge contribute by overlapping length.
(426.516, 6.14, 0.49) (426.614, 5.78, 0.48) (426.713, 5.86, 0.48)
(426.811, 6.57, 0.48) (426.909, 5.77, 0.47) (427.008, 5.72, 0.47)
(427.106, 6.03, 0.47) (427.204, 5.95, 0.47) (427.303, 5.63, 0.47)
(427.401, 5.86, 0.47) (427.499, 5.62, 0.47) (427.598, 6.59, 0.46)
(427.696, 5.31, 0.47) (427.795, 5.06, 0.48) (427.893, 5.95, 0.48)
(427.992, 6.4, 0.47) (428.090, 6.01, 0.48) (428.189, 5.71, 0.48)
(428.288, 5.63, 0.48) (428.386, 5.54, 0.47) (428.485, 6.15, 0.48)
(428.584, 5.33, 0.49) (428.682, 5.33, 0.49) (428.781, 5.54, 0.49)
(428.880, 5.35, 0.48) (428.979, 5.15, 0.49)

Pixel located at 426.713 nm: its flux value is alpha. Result 5.86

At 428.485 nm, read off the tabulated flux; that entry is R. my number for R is 6.15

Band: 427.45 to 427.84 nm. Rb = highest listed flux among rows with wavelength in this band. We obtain 6.59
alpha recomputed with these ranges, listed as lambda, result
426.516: 6.14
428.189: 5.71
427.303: 5.63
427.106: 6.03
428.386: 5.54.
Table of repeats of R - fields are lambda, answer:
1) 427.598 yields 6.59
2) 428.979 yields 5.15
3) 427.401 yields 5.86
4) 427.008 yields 5.72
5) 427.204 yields 5.95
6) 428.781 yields 5.54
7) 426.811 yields 6.57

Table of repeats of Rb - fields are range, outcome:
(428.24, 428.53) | 6.15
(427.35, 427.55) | 5.86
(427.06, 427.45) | 6.03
